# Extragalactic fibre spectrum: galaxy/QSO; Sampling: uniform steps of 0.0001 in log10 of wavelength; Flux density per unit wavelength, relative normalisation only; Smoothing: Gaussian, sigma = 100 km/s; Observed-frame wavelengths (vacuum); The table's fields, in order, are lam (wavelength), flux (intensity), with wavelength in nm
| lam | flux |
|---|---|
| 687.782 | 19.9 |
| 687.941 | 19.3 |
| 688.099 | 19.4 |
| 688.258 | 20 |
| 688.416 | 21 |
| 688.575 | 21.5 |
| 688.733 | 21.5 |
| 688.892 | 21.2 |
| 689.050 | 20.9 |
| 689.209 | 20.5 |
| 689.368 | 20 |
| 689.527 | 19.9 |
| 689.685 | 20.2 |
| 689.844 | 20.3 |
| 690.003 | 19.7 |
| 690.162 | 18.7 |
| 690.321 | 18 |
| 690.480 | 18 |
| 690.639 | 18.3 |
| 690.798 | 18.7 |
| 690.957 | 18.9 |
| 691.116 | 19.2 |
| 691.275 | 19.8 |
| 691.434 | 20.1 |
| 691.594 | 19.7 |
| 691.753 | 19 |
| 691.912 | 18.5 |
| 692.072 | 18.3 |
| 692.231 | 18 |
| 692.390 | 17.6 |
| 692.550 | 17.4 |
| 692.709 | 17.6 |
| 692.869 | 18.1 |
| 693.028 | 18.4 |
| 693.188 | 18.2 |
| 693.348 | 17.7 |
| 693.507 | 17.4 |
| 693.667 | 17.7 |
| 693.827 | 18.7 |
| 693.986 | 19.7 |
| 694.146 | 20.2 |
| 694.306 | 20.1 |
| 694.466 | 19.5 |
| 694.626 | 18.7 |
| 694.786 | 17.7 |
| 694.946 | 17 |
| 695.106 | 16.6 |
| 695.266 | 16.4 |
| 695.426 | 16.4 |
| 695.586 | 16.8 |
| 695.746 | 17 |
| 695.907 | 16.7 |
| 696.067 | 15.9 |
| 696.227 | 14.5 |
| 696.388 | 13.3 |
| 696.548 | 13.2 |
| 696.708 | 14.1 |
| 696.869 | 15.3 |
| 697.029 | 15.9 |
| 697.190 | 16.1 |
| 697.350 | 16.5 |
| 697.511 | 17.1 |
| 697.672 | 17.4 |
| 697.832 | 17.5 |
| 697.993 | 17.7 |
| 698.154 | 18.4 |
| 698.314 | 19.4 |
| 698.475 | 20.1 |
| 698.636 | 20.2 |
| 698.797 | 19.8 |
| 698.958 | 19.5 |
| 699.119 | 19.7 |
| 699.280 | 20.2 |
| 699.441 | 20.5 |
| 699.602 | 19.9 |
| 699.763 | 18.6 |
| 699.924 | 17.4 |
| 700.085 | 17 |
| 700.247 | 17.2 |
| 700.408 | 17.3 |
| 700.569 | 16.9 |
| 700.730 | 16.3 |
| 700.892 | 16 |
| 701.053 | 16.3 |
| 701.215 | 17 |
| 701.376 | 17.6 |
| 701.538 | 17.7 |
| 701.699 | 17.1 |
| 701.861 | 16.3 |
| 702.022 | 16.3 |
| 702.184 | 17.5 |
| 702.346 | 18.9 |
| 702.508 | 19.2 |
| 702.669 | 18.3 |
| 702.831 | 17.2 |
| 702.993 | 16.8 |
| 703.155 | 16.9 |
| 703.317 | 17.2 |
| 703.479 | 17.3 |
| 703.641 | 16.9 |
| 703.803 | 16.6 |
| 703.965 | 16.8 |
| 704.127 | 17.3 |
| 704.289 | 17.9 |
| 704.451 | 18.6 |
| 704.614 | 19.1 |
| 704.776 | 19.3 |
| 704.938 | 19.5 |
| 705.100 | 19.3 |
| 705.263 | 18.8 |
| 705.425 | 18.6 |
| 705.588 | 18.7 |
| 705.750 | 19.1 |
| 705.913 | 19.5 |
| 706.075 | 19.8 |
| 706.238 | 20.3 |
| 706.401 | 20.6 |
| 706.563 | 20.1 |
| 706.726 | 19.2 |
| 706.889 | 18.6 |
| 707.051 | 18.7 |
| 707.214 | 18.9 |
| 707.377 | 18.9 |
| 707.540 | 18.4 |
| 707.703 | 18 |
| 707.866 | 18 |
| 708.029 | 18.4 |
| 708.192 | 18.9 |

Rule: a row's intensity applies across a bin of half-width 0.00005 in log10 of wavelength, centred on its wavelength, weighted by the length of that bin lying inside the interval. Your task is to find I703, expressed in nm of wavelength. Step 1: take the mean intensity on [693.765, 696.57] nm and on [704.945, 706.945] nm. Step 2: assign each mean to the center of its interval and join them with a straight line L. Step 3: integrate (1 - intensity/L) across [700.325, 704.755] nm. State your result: 0.32 nm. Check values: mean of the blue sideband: 17.2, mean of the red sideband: 19.4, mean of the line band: 17.3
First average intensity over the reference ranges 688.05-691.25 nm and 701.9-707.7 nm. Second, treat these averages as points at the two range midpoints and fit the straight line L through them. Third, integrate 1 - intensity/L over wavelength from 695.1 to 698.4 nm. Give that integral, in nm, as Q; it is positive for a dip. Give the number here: 0.49 nm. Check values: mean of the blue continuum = 19.8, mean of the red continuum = 18.4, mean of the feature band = 16.3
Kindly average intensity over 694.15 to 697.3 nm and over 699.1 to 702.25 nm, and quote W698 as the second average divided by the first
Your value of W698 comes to 1.1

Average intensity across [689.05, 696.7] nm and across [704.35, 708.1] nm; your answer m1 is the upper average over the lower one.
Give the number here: 1.1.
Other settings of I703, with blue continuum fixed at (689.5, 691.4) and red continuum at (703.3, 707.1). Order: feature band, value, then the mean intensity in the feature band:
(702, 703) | 0.05 nm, 17.9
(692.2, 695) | 0.11 nm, 18.3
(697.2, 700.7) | 0.09 nm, 18.4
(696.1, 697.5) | 0.29 nm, 15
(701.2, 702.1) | 0.09 nm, 17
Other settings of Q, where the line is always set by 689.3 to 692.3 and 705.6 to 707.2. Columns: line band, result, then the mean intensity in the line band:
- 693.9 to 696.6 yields 0.30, 17.1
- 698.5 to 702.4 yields 0.27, 18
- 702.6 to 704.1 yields 0.18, 17.1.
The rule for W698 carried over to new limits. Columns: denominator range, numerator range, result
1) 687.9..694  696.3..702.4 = 0.91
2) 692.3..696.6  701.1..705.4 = 1.02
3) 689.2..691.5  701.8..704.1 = 0.90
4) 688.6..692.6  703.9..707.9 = 0.98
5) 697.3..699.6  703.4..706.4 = 0.98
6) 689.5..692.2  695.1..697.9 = 0.83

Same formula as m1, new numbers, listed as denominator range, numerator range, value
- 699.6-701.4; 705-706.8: 1.13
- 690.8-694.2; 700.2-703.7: 0.93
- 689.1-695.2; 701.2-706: 0.96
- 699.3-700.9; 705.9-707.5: 1.09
